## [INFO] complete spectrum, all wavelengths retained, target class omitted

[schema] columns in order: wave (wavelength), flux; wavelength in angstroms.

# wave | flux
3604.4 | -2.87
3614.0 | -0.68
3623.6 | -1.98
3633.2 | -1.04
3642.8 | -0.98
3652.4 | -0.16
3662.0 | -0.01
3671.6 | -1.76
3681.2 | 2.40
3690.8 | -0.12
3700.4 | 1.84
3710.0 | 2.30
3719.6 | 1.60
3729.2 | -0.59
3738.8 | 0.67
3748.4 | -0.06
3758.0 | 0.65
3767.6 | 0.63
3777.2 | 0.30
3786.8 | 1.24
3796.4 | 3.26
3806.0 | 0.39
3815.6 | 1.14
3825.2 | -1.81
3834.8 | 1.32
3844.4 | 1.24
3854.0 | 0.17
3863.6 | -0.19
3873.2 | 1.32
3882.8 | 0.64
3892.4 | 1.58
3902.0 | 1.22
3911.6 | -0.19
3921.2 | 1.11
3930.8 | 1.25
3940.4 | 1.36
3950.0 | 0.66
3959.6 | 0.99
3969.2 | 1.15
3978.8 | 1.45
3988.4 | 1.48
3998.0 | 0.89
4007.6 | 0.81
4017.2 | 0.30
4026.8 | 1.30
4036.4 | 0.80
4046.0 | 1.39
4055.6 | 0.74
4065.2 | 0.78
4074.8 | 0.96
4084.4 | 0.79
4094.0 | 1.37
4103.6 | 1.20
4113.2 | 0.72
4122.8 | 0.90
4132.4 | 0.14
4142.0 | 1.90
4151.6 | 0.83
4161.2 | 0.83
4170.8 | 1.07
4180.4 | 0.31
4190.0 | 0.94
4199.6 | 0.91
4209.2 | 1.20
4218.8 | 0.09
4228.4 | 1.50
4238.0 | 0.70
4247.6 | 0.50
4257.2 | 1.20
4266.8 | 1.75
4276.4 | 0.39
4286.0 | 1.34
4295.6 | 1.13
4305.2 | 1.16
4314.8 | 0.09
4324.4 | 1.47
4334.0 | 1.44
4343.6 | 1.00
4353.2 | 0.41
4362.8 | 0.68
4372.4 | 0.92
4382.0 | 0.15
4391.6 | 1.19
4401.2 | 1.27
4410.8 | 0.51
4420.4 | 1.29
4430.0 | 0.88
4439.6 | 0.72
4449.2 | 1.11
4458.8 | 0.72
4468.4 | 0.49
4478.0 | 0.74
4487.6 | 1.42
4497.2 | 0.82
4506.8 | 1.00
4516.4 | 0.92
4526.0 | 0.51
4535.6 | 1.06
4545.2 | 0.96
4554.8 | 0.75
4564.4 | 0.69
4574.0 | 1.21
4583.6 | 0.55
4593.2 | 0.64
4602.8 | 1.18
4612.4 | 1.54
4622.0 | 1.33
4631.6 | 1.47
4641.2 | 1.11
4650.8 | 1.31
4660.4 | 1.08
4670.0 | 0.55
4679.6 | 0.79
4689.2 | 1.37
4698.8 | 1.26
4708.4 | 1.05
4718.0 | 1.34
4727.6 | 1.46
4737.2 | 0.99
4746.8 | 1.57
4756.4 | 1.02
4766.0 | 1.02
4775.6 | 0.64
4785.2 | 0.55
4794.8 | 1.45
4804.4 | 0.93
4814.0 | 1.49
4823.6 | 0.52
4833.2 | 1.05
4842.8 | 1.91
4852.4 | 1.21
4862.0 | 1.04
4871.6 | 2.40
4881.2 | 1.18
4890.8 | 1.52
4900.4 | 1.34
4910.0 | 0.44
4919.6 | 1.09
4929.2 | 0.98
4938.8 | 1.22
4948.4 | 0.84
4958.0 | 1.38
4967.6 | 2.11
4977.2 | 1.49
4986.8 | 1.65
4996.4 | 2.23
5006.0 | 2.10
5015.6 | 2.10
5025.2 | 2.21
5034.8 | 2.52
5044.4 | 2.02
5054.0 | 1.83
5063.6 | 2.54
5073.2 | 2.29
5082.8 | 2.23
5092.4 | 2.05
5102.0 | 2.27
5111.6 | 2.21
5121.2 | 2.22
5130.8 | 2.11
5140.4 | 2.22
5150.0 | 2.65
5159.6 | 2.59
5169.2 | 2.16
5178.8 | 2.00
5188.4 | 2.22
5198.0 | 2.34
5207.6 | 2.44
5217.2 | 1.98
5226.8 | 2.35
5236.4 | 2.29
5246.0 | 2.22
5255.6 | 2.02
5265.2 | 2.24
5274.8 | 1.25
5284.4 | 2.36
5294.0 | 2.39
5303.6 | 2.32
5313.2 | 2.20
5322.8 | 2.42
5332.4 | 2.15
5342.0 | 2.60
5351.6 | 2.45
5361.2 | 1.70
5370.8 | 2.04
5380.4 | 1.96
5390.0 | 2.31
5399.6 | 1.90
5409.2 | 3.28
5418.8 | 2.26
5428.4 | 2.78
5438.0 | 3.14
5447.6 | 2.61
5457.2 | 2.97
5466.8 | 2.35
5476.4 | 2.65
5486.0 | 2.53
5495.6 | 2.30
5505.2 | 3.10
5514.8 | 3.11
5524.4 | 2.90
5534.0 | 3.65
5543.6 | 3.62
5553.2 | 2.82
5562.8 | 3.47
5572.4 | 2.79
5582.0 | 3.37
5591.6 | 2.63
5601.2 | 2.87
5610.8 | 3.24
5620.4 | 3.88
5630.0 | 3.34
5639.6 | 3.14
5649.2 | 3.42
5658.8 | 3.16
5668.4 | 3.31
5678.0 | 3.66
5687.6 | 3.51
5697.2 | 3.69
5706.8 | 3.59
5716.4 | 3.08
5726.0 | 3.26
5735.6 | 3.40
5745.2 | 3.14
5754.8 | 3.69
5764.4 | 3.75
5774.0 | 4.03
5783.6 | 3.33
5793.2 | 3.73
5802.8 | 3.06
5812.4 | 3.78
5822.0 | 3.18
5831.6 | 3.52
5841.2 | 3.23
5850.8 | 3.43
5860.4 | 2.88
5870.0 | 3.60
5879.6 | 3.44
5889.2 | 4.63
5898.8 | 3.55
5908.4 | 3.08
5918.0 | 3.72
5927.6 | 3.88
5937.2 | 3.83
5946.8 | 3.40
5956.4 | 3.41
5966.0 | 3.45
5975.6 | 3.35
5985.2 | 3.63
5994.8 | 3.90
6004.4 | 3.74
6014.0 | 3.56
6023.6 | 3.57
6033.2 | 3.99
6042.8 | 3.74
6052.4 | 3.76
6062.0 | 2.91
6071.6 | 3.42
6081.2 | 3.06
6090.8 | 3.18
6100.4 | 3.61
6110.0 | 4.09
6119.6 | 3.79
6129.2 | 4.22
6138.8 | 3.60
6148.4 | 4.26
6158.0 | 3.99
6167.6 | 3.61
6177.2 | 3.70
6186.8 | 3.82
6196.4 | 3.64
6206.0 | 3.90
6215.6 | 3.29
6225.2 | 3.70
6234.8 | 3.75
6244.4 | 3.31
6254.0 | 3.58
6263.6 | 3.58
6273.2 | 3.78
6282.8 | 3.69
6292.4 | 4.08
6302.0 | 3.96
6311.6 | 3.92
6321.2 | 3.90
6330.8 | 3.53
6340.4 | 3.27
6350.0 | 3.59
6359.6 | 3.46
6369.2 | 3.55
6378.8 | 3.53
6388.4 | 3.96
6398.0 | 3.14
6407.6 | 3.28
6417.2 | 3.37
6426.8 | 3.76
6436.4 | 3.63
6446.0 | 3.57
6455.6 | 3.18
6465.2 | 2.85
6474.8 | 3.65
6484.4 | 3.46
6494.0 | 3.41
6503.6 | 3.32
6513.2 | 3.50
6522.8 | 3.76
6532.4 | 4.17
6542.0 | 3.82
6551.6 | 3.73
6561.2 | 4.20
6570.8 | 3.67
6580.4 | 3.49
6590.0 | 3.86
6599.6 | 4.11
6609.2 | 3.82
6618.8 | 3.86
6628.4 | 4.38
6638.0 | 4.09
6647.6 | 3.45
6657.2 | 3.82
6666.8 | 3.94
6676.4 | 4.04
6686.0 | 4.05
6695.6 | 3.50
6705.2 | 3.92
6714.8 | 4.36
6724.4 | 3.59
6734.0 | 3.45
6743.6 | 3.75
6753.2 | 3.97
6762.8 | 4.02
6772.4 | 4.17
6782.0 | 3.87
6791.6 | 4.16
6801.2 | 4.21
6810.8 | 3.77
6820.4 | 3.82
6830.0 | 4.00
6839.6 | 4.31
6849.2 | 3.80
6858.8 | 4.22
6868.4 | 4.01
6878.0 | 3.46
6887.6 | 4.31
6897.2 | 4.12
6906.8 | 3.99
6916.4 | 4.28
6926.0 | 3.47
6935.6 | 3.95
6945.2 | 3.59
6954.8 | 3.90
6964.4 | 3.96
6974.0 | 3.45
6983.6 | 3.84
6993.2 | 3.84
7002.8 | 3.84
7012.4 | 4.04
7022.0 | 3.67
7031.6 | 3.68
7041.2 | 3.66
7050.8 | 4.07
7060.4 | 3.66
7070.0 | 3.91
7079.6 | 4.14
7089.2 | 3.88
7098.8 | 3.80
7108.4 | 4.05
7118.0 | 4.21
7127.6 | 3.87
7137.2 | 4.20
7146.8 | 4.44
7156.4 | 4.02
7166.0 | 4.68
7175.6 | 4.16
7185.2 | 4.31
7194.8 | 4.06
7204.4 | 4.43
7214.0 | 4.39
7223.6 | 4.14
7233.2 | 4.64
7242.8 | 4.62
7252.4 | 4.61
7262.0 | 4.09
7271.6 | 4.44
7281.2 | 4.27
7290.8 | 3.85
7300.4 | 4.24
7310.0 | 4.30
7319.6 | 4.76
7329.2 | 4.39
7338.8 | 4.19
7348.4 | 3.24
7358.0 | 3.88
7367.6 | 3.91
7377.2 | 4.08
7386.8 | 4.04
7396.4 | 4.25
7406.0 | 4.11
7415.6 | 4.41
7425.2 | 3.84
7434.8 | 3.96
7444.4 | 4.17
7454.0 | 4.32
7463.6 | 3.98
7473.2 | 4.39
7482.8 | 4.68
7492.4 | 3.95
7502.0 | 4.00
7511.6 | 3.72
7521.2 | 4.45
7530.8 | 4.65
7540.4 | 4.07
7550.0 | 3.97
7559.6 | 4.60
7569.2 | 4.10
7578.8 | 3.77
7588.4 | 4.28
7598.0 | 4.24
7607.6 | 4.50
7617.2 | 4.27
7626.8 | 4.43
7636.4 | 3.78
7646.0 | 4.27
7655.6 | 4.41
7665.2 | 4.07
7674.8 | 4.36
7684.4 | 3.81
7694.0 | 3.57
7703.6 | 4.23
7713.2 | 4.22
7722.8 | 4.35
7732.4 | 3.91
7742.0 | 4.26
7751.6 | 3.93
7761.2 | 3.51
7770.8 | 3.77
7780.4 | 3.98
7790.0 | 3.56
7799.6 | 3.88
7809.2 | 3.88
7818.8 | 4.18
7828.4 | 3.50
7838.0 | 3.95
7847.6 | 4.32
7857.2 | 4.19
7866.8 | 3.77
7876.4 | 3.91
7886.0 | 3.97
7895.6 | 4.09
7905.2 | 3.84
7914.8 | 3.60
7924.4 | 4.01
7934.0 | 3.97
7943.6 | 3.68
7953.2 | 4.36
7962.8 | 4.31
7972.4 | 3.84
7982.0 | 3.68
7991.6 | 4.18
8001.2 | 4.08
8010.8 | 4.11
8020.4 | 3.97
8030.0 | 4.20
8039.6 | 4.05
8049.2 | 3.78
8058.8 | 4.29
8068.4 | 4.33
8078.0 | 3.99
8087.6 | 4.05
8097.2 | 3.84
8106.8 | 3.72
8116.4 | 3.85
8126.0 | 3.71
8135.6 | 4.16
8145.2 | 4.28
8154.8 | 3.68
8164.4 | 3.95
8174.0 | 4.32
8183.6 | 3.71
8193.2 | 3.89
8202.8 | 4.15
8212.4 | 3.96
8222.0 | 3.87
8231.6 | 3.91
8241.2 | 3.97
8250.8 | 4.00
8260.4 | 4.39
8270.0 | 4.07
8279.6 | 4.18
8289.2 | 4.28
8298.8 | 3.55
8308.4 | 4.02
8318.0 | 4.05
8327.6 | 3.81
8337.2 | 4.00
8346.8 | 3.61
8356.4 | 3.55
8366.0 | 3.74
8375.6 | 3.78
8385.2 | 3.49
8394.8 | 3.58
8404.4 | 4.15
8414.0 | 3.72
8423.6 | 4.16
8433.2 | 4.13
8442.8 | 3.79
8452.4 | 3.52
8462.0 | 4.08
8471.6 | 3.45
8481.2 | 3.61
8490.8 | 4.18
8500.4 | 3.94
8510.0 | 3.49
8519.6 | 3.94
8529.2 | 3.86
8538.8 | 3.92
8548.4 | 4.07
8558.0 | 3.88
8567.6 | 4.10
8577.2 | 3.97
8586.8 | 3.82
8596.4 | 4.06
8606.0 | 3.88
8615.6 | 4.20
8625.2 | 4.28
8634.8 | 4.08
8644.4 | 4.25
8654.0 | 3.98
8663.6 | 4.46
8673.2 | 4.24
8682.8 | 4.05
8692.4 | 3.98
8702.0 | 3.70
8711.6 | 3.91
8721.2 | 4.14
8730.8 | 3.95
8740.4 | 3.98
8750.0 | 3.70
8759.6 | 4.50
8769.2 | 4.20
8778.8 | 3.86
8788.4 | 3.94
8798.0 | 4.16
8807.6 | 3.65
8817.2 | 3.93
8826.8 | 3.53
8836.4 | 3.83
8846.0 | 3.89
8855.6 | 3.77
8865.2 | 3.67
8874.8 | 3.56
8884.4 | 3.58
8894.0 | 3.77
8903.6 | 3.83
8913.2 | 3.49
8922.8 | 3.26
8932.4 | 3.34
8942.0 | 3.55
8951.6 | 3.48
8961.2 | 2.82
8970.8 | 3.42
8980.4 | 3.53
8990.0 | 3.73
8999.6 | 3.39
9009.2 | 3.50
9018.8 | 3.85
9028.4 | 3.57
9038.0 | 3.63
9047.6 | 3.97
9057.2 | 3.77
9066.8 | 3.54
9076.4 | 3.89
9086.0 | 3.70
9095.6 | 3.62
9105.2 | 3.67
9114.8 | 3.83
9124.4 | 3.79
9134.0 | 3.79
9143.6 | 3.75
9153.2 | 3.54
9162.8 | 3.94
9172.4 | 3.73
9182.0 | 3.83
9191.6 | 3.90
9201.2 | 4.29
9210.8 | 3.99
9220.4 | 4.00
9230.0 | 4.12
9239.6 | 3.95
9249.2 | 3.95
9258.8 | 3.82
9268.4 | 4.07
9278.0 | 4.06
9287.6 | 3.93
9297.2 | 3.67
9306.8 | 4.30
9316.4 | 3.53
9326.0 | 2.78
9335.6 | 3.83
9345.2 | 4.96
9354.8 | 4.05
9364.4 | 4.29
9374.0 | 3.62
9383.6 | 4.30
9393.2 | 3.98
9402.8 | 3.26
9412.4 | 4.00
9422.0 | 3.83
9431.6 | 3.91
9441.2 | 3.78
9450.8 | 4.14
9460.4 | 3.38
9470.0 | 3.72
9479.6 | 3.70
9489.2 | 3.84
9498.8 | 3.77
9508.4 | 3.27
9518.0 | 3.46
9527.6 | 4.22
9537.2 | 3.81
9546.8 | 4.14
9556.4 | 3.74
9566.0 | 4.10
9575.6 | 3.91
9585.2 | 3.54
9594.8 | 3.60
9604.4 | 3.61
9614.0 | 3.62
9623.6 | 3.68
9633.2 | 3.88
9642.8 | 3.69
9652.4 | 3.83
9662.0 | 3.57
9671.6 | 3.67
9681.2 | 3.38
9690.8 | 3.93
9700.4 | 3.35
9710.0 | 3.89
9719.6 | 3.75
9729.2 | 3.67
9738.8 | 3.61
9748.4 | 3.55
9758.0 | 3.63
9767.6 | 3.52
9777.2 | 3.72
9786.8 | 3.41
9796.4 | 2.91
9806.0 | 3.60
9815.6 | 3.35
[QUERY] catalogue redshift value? 0.248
